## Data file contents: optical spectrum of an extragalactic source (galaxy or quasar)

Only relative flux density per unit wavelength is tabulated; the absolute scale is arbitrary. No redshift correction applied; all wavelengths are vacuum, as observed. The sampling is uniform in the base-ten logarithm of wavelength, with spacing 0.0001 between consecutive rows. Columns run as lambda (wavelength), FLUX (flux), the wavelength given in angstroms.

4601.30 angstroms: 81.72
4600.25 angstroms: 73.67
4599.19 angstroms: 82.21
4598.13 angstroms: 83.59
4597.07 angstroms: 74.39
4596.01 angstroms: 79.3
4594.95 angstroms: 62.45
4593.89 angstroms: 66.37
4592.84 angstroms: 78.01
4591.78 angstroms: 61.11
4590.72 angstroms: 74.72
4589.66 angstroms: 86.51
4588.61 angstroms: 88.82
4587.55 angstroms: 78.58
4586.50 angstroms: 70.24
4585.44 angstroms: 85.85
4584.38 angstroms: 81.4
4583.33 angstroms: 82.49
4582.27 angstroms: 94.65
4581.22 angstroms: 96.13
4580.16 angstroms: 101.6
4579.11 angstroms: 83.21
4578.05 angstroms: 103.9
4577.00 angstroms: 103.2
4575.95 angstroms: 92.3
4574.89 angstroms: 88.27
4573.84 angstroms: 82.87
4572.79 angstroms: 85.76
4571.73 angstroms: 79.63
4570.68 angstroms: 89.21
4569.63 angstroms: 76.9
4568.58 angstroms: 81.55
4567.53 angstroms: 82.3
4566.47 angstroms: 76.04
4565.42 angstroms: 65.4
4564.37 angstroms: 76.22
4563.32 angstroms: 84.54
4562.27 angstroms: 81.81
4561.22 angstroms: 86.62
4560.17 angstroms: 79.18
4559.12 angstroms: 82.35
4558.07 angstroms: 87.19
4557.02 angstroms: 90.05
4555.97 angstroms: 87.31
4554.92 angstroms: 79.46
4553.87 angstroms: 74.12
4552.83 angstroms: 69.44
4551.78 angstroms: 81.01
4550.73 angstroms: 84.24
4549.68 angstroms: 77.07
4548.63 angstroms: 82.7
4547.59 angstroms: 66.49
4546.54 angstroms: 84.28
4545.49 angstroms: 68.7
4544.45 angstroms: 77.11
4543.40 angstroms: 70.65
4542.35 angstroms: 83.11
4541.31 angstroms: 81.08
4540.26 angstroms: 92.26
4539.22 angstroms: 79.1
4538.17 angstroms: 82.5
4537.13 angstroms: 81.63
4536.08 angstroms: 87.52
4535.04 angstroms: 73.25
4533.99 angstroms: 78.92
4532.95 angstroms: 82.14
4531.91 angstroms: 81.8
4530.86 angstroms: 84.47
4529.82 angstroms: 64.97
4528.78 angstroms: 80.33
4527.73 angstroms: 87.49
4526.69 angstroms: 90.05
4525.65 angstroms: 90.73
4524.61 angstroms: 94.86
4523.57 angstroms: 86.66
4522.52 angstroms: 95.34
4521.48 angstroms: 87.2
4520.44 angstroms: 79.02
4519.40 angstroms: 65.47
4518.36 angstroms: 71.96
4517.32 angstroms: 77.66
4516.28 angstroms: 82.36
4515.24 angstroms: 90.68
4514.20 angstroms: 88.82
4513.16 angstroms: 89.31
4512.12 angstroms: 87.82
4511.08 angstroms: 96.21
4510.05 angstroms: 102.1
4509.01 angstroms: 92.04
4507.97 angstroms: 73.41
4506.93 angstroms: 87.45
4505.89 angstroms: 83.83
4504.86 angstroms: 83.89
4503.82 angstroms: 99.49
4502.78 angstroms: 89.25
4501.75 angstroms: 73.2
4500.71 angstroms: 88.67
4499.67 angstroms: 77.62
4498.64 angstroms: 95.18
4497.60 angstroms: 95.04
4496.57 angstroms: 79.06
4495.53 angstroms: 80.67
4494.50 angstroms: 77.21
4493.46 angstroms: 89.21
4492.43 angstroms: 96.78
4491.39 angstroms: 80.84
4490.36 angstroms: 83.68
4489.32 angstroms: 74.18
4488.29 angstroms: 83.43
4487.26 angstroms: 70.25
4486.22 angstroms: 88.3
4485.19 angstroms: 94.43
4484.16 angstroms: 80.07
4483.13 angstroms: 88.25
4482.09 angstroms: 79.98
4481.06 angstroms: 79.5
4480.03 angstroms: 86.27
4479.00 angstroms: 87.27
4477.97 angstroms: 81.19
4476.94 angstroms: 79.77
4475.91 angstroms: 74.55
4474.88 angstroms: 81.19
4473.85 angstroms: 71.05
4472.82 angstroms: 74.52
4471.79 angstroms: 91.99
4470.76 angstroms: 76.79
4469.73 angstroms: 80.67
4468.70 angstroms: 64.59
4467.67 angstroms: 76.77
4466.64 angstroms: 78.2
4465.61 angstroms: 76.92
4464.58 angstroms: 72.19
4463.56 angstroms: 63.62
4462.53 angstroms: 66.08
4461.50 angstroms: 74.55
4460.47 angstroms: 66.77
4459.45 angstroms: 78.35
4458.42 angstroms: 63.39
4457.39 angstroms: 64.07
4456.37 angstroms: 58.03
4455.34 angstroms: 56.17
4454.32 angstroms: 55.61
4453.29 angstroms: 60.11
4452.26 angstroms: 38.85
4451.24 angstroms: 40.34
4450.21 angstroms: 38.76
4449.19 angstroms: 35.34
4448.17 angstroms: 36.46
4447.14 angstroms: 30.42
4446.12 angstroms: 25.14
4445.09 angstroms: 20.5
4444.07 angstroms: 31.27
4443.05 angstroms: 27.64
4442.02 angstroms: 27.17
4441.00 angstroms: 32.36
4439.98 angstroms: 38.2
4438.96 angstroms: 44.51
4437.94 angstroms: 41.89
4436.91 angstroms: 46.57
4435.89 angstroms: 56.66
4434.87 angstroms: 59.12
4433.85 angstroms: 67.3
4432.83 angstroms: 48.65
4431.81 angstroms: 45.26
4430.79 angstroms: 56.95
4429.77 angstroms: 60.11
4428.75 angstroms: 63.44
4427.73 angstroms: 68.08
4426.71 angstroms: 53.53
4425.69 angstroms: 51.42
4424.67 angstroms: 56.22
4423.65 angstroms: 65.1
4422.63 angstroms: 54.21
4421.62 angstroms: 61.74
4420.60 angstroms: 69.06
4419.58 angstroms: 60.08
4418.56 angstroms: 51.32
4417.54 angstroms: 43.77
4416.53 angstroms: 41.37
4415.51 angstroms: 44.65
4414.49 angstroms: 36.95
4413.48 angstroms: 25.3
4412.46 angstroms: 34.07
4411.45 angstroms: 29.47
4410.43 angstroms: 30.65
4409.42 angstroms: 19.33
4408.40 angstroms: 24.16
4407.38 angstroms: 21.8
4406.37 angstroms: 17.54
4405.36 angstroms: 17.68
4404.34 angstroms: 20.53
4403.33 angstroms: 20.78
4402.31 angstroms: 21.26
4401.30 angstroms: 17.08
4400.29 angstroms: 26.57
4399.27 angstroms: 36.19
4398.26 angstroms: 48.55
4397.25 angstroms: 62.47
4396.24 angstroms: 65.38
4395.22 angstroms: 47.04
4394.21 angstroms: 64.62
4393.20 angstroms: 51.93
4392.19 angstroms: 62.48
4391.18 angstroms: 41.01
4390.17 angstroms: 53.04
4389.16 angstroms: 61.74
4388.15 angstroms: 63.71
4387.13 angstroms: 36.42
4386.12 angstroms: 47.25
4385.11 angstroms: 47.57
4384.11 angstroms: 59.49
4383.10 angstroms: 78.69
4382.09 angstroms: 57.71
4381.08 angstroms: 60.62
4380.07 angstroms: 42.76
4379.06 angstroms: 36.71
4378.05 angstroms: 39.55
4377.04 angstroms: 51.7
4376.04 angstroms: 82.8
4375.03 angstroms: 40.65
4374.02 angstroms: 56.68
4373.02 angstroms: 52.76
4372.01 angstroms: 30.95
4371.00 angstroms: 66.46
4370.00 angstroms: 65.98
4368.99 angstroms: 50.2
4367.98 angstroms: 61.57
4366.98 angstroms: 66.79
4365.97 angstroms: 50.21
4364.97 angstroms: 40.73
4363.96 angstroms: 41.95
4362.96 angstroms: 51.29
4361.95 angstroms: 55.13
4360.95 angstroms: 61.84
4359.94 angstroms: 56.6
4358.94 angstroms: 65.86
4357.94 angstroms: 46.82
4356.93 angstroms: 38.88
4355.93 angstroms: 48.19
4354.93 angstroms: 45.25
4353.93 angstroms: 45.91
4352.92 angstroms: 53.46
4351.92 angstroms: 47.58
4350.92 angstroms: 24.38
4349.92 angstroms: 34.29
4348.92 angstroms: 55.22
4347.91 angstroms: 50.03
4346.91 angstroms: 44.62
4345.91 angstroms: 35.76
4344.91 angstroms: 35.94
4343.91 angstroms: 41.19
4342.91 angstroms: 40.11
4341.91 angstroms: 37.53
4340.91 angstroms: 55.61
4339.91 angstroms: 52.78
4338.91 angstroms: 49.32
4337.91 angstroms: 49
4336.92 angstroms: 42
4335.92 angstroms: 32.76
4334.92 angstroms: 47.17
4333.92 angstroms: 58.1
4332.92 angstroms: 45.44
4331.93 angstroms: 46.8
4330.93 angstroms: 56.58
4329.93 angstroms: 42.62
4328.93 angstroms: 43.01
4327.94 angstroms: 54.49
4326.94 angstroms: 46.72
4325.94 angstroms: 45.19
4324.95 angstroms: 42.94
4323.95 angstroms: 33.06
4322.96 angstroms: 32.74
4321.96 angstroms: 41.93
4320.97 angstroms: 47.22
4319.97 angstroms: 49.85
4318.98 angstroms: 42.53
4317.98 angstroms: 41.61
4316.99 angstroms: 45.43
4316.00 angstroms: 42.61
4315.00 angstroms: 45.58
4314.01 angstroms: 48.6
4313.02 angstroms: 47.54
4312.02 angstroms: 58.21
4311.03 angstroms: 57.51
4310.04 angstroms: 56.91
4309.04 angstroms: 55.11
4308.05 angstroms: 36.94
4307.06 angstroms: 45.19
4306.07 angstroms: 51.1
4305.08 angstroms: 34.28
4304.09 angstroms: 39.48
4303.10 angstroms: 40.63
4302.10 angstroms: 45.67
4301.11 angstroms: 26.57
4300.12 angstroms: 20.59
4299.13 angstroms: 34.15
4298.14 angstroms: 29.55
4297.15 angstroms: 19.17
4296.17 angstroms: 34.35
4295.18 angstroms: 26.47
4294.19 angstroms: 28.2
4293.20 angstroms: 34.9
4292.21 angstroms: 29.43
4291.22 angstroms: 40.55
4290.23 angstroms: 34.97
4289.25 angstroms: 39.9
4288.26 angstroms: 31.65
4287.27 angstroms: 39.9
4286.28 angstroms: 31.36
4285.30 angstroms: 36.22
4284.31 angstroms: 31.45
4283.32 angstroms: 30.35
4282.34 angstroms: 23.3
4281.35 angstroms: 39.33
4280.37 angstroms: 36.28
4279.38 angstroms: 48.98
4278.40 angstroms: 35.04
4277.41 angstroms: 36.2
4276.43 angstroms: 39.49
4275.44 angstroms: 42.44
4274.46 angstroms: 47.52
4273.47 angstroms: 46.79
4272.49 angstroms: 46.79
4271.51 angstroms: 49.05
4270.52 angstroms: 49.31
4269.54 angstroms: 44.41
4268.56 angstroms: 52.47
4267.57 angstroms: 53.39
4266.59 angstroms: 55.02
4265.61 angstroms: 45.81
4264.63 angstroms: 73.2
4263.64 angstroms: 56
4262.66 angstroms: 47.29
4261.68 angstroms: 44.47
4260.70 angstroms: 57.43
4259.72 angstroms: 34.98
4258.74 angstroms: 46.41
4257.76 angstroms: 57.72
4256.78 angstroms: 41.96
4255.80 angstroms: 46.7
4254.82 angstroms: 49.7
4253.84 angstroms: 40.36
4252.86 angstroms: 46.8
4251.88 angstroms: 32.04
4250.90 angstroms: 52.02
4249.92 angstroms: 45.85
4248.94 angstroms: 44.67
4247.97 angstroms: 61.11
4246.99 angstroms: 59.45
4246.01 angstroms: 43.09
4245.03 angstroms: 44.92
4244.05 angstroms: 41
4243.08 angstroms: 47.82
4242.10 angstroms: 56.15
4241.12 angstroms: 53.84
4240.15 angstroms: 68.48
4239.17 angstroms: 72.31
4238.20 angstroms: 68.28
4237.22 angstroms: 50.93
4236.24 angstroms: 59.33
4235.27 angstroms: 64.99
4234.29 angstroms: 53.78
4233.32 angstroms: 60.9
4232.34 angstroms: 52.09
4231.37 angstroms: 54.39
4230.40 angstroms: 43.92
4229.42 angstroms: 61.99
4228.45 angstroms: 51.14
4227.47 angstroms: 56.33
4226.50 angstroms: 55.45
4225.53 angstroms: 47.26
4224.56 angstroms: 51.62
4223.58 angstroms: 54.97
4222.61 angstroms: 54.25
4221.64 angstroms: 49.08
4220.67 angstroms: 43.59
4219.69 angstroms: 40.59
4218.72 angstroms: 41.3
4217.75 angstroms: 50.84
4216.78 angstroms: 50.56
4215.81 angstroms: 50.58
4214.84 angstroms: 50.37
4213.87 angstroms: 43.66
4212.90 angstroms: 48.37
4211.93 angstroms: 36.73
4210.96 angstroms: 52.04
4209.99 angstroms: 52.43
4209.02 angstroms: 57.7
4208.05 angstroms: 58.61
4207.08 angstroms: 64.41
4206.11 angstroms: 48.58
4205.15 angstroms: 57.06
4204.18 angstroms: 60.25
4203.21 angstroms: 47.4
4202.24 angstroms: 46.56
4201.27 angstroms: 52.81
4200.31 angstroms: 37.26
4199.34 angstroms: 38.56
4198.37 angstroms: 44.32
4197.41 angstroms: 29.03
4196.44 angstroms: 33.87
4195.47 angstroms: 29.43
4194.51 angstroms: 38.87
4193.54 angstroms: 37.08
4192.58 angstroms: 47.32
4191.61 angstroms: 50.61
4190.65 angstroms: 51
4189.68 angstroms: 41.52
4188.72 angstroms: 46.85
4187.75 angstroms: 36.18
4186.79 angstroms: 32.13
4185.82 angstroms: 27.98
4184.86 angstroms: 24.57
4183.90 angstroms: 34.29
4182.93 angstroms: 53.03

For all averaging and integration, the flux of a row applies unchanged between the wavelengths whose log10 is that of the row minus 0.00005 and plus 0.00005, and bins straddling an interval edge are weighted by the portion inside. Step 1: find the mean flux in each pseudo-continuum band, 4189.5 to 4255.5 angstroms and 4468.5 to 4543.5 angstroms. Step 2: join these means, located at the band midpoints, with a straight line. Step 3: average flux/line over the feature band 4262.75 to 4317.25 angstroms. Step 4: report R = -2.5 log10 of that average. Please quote 0.362 mag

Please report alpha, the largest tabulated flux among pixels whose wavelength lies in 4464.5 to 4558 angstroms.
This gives 102.1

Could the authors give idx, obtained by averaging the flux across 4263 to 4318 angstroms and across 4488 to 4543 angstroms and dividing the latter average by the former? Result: 2.05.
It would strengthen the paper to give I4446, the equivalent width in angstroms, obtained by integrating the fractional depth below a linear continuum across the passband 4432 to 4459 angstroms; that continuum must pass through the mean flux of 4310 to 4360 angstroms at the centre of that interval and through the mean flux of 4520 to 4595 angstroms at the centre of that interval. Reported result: 8.4 angstroms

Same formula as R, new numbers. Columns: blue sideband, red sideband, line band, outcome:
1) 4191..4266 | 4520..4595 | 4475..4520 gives -0.11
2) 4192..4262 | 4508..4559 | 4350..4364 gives 0.29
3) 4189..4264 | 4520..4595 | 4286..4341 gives 0.36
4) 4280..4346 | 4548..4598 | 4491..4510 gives -0.22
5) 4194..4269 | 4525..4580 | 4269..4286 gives 0.34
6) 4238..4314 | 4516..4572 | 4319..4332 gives 0.14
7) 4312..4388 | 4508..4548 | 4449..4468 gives 0.13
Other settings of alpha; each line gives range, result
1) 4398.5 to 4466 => 78.35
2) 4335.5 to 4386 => 82.8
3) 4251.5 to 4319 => 73.2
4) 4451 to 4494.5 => 96.78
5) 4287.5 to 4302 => 40.55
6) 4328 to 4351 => 58.1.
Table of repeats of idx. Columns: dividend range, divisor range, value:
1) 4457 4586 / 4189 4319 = 1.79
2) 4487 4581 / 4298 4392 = 1.75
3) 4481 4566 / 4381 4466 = 1.74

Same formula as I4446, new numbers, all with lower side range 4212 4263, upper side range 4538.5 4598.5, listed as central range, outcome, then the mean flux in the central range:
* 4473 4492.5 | -2.17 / 81.7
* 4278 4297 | 7.32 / 34.1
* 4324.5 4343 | 3.97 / 46.9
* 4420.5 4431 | 1.31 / 59.7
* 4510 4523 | -1.44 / 85.1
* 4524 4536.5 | -0.83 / 83.1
